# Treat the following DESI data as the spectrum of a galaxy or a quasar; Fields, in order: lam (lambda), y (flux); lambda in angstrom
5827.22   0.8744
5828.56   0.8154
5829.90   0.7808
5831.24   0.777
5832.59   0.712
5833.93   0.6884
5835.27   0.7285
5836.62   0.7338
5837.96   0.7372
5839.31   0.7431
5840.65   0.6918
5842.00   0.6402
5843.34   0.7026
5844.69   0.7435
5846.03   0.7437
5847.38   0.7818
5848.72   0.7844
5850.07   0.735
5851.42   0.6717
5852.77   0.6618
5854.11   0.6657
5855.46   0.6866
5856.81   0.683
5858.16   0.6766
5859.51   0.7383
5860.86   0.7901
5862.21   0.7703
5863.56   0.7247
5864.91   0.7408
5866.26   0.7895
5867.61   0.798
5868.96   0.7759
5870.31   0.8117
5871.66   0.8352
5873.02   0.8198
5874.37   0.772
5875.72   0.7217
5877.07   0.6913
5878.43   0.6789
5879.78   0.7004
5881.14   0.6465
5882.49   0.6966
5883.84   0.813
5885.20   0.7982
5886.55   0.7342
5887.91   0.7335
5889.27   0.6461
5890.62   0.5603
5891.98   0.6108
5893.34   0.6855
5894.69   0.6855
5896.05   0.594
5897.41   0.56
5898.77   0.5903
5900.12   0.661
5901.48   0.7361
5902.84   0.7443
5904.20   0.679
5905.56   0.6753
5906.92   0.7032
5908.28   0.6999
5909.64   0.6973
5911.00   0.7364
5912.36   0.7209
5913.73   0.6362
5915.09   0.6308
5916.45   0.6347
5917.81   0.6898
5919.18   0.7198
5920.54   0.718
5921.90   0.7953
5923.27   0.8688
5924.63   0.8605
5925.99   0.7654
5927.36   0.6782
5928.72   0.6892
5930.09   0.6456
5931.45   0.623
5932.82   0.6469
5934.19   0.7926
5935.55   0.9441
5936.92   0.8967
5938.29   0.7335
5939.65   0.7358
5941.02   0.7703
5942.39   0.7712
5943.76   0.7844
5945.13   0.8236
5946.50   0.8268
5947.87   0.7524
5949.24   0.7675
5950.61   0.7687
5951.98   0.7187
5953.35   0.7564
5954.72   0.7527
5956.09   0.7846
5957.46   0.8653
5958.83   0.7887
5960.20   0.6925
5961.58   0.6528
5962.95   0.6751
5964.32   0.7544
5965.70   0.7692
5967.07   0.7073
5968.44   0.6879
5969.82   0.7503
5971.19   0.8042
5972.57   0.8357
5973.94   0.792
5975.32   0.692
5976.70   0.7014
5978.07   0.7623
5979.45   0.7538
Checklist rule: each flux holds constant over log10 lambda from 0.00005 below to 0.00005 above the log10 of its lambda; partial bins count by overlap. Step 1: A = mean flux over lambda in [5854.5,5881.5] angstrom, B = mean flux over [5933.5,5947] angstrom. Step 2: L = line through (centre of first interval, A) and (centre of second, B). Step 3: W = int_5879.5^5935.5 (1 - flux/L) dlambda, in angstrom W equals 5.8 angstrom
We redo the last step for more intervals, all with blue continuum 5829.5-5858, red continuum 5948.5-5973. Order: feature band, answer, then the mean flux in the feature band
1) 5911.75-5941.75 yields 0.2 angstrom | 0.736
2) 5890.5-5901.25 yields 1.6 angstrom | 0.626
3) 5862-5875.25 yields -1.1 angstrom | 0.784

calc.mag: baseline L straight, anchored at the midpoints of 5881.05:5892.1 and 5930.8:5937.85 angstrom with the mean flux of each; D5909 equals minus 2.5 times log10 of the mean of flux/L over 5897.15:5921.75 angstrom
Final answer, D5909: 0.08 mag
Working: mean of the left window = 0.7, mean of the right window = 0.779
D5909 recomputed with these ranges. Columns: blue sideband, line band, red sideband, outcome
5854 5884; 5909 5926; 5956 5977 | 0.02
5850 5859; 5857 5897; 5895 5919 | -0.07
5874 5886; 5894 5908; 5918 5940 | 0.11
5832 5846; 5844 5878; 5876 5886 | -0.04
